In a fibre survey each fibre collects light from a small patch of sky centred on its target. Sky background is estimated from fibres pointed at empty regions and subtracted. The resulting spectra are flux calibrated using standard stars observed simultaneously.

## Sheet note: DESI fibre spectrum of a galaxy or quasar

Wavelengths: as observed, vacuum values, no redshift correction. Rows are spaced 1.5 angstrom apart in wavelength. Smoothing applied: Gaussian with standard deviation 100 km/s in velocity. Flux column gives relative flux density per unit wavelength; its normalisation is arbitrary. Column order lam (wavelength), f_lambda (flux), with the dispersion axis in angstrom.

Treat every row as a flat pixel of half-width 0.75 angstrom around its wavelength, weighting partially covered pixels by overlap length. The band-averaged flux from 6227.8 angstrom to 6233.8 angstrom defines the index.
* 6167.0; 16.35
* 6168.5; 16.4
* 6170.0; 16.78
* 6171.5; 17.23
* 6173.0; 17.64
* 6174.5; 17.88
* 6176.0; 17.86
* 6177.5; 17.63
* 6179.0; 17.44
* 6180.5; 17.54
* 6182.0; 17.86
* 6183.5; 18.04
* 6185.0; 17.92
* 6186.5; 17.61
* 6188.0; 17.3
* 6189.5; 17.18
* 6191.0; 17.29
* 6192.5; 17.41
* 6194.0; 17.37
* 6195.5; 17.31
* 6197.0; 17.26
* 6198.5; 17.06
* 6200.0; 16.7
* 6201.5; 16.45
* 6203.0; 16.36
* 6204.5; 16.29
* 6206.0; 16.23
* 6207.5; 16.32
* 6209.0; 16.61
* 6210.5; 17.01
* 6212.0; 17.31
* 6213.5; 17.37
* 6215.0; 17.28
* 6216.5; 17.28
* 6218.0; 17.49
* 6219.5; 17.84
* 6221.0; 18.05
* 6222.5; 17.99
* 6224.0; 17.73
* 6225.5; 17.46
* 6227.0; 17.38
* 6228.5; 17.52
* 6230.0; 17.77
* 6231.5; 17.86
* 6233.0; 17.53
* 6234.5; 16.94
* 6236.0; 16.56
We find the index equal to 17.7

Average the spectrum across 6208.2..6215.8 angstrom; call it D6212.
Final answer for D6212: 17.1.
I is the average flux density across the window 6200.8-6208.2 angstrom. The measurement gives 16.3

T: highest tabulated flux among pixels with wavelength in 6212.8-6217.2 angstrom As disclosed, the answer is 17.37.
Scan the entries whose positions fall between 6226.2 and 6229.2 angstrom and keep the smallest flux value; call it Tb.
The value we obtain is 17.38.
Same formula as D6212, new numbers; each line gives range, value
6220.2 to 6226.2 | 17.8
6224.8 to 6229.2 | 17.5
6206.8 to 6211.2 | 16.6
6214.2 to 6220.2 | 17.5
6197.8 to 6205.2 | 16.6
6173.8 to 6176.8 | 17.9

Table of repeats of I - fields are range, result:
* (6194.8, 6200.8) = 17.1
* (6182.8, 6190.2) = 17.6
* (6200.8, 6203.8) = 16.4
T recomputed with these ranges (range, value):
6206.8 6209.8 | 16.61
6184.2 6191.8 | 17.92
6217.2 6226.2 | 18.05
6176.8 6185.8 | 18.04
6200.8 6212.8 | 17.31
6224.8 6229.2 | 17.52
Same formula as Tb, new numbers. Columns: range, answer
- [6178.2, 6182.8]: 17.44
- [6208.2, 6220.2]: 16.61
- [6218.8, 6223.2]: 17.84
